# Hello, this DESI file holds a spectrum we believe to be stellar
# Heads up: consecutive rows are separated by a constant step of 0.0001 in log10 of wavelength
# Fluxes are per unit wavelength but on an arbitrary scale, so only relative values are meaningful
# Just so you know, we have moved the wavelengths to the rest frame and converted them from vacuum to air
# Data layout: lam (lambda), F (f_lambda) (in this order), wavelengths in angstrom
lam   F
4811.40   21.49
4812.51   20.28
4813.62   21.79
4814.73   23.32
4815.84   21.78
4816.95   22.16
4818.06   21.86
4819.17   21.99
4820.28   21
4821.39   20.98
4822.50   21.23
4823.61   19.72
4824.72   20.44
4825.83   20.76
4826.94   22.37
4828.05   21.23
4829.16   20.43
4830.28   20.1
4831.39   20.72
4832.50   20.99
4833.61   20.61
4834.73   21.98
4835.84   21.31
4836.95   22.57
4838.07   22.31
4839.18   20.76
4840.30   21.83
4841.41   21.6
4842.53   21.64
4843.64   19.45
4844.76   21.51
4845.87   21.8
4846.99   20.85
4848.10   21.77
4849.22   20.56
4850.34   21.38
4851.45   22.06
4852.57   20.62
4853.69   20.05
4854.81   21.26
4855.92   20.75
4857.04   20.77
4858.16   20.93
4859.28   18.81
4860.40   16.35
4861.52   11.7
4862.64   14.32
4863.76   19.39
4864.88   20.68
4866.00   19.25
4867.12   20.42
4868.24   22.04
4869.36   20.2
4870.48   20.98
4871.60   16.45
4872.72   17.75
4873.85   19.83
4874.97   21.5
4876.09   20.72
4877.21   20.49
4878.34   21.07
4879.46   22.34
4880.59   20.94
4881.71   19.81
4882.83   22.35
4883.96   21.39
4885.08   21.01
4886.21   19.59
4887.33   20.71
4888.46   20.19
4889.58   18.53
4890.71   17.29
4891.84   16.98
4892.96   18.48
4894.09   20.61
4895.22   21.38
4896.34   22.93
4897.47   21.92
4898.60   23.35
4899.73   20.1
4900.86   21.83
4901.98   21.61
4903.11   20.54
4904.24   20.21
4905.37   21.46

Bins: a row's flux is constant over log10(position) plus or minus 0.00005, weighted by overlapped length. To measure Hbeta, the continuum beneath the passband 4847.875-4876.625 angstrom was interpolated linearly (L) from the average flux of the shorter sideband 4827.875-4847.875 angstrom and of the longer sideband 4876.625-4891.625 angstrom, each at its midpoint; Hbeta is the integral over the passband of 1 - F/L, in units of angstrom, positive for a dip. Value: 1.6 angstrom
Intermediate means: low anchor 21.2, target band 19.6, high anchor 20.4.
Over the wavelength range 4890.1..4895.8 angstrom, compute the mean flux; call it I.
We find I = 19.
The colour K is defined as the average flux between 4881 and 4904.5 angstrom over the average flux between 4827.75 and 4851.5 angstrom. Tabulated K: 1.0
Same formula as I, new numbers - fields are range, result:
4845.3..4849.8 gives 21.3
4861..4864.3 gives 15.1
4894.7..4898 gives 22.1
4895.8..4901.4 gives 22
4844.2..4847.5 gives 21.4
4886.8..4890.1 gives 19.8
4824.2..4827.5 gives 21.2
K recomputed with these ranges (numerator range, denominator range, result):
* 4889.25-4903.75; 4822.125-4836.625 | 0.98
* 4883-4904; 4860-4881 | 1.06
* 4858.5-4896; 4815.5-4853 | 0.92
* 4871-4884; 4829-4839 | 0.96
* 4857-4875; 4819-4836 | 0.90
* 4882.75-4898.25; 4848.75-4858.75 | 0.97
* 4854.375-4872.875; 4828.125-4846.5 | 0.89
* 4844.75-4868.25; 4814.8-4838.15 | 0.93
